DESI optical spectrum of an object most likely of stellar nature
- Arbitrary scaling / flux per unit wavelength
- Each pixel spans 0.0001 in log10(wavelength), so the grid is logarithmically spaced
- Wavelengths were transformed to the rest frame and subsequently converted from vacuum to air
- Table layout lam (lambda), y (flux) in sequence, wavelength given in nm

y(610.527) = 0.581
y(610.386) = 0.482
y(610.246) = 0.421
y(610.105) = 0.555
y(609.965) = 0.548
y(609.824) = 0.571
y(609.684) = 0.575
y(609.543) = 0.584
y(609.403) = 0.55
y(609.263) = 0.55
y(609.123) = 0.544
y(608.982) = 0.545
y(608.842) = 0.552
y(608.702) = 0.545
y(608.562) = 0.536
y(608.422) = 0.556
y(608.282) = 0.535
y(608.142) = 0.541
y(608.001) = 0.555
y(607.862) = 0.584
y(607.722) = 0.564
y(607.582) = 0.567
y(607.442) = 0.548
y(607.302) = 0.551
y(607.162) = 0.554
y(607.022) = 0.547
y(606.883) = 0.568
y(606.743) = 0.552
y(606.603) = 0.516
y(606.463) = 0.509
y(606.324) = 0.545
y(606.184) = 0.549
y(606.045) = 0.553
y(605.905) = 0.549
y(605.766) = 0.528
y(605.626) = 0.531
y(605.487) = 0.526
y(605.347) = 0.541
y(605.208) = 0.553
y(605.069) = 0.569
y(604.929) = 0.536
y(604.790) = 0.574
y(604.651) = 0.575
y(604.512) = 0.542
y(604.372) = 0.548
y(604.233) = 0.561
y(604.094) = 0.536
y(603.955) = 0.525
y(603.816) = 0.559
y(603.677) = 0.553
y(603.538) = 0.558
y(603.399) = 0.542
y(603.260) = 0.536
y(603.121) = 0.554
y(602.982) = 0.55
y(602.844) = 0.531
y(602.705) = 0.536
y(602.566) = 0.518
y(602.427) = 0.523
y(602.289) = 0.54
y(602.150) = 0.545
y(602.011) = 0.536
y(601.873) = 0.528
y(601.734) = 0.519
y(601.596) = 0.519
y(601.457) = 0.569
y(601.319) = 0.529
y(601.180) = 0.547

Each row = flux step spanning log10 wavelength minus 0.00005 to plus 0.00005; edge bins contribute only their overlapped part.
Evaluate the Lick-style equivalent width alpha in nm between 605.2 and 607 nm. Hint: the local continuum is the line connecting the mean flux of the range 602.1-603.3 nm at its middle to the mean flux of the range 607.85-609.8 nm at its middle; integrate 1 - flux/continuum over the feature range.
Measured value 0.02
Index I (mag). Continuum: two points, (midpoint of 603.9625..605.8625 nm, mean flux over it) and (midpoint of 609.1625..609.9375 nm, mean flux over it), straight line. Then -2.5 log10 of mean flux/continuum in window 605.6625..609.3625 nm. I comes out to 0.02 mag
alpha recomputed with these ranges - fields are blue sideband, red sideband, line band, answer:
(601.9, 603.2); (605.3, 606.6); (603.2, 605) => -0.045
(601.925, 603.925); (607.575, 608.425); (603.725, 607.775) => 0.018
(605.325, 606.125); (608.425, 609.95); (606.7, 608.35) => -0.027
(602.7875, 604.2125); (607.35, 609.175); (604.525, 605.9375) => -0.001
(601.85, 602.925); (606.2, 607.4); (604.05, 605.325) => -0.039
